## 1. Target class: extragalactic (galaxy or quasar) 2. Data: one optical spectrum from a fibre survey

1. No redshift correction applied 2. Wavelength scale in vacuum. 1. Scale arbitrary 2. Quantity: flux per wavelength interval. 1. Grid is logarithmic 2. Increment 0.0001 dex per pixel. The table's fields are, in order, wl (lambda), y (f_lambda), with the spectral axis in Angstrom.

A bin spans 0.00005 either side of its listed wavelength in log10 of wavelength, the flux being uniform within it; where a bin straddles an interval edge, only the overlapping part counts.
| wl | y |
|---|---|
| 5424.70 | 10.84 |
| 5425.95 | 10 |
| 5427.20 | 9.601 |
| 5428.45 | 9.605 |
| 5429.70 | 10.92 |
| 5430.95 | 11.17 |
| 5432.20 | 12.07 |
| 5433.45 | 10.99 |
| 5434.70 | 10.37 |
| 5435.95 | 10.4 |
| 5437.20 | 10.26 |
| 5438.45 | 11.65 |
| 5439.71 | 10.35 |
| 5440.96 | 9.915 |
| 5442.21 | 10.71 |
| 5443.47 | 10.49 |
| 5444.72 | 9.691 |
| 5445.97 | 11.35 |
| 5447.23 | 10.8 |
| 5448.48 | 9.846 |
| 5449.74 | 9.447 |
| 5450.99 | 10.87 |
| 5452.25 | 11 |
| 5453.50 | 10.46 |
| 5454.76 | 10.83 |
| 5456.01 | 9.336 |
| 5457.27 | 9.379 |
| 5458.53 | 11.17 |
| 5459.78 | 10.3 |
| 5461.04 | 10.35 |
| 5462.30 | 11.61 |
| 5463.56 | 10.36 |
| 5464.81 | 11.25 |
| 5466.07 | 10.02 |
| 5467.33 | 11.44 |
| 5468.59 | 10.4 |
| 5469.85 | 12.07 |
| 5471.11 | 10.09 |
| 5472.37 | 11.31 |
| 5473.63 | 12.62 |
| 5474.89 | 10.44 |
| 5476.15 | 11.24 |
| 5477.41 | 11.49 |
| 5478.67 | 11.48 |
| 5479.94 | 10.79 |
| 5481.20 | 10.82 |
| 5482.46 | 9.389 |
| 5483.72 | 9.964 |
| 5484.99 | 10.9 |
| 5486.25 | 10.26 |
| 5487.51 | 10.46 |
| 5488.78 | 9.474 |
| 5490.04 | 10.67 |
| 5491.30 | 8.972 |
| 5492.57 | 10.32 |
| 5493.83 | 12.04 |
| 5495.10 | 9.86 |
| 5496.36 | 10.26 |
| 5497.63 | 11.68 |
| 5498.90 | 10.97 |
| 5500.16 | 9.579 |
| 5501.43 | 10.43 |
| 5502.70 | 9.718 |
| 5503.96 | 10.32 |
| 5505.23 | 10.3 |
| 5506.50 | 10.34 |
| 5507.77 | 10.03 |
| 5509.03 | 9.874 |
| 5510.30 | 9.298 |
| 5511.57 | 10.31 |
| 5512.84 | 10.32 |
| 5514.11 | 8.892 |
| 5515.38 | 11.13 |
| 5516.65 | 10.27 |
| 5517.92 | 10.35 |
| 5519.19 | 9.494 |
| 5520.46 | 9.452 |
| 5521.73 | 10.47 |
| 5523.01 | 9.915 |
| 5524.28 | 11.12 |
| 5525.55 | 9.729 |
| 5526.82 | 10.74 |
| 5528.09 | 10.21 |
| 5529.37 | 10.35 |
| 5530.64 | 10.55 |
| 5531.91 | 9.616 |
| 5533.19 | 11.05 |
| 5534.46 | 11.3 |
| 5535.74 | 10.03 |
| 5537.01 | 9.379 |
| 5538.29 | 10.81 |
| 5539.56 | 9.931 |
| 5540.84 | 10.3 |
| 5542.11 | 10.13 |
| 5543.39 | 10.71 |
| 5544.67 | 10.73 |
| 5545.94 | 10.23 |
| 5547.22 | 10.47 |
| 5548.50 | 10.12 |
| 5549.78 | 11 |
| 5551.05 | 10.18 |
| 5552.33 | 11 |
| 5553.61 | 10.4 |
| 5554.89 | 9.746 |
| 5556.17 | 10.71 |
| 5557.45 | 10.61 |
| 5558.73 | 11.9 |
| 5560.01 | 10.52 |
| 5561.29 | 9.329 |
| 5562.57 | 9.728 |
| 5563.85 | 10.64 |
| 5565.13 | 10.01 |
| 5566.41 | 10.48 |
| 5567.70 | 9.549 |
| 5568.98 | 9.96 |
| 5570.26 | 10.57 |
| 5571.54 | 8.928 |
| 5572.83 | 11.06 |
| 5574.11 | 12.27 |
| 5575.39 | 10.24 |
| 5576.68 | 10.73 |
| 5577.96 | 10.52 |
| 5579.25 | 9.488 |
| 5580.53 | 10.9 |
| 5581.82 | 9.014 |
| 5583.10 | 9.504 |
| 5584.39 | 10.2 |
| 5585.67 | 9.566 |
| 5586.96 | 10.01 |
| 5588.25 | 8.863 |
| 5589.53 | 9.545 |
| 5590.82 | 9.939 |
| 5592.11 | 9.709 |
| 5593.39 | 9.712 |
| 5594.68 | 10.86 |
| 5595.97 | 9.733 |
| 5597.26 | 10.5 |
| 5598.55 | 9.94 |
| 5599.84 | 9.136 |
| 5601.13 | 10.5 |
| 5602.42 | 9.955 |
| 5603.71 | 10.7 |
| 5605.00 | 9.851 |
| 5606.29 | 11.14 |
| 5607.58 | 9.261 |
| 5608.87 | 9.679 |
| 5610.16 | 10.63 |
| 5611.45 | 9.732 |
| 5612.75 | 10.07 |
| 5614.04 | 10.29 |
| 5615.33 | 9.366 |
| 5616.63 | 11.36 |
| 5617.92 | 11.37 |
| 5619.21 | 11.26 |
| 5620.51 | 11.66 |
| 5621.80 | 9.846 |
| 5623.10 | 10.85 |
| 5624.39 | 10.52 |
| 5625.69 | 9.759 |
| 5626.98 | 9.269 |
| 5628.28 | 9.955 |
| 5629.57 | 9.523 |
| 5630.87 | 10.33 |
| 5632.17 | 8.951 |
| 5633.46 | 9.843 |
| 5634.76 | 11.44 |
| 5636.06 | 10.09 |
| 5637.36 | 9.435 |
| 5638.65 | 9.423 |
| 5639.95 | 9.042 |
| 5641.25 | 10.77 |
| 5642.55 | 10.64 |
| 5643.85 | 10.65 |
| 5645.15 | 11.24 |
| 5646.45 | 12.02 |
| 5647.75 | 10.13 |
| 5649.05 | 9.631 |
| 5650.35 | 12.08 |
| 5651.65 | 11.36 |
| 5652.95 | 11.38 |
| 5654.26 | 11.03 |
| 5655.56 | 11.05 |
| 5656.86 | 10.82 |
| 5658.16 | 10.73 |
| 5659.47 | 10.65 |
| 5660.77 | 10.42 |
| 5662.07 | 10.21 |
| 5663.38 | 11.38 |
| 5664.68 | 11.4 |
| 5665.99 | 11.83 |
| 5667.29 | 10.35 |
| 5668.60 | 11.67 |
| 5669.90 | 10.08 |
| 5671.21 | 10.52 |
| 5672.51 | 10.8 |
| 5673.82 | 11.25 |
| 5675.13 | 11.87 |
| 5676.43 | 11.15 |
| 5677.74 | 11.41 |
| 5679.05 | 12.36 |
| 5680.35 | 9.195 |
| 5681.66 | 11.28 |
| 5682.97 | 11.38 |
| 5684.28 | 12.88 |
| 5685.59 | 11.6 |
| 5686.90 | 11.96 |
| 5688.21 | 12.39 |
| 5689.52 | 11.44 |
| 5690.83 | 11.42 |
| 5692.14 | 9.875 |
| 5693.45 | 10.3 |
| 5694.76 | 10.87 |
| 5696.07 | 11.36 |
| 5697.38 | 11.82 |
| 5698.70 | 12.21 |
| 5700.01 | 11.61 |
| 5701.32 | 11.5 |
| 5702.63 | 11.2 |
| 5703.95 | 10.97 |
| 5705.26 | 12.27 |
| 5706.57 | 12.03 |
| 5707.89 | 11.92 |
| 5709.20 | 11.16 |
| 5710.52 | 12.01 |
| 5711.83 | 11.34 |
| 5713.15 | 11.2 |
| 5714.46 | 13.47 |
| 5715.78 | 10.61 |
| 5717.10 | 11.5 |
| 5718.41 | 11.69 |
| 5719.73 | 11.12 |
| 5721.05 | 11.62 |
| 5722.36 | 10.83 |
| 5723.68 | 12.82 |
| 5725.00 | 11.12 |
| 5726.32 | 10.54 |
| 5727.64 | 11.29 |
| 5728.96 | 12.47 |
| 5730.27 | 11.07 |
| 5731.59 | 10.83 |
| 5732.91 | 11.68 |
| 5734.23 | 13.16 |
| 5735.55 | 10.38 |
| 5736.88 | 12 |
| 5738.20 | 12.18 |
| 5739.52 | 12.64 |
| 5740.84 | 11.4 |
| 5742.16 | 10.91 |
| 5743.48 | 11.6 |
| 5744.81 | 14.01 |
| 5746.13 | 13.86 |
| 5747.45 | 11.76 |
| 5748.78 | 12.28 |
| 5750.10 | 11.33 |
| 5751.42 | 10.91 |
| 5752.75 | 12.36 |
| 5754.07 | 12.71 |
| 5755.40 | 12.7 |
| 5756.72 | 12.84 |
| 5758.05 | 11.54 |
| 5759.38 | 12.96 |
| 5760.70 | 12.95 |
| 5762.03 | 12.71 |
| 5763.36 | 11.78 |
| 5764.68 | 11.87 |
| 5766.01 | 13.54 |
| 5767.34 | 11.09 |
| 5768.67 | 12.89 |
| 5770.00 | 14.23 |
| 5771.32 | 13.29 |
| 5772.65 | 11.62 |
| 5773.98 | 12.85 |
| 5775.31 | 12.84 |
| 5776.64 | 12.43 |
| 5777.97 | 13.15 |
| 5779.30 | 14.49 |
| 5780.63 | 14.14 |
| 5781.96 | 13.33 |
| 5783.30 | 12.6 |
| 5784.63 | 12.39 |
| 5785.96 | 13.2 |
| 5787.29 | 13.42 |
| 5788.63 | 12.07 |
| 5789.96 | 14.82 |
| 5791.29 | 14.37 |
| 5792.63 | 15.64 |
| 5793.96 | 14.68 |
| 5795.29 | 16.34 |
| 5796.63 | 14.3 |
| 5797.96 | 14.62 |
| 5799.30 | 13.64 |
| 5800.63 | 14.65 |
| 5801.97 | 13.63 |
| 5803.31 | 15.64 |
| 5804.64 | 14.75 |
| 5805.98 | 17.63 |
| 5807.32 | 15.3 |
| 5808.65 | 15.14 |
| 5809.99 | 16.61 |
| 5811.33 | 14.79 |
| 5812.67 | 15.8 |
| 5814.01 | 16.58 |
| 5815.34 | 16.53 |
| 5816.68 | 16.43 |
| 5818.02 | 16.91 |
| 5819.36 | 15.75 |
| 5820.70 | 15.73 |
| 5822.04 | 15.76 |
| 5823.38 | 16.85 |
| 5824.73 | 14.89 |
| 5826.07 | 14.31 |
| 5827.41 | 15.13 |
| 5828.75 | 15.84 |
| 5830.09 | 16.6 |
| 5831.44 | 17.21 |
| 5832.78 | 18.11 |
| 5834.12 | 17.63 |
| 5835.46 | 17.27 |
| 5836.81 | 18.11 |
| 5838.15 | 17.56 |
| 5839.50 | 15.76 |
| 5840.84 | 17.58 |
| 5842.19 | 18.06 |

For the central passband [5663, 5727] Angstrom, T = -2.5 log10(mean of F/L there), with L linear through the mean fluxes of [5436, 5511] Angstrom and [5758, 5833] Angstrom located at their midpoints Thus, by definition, 0.16 mag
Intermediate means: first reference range 10.5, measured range 11.4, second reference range 14.4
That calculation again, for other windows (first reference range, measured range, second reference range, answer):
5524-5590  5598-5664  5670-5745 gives 0.05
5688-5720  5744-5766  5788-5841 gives 0.09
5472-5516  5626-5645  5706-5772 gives 0.14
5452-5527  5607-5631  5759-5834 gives 0.19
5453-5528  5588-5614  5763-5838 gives 0.20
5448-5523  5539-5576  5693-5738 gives 0.04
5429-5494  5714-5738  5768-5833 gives 0.20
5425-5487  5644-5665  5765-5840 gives 0.19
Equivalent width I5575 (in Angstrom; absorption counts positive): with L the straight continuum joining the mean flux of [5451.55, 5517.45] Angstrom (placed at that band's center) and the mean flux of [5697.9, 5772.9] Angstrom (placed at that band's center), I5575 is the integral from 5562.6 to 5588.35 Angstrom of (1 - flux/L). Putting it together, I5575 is 2.1 Angstrom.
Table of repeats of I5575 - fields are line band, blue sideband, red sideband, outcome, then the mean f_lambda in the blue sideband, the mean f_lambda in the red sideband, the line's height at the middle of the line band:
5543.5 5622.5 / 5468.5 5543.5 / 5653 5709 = 3.86 Angstrom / 10.4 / 11.3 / 10.8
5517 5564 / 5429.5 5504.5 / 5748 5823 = 4.25 Angstrom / 10.6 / 13.9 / 11.4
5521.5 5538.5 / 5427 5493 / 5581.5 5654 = 0.10 Angstrom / 10.6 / 10.2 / 10.4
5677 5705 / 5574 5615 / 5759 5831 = 1.68 Angstrom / 10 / 14.4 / 12.1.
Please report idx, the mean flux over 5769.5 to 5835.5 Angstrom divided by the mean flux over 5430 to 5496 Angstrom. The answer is 1.4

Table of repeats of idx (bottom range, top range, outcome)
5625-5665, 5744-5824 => 1.33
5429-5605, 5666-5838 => 1.25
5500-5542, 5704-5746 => 1.15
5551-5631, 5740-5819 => 1.34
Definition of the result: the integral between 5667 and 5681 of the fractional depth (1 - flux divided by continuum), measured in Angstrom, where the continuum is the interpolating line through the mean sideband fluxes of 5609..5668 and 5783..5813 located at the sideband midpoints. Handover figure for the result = 0.55 Angstrom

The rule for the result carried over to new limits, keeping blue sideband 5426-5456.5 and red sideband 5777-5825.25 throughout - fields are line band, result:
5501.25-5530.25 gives 3.3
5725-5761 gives 5.6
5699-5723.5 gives 3.9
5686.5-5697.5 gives 1.9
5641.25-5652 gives 1.7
